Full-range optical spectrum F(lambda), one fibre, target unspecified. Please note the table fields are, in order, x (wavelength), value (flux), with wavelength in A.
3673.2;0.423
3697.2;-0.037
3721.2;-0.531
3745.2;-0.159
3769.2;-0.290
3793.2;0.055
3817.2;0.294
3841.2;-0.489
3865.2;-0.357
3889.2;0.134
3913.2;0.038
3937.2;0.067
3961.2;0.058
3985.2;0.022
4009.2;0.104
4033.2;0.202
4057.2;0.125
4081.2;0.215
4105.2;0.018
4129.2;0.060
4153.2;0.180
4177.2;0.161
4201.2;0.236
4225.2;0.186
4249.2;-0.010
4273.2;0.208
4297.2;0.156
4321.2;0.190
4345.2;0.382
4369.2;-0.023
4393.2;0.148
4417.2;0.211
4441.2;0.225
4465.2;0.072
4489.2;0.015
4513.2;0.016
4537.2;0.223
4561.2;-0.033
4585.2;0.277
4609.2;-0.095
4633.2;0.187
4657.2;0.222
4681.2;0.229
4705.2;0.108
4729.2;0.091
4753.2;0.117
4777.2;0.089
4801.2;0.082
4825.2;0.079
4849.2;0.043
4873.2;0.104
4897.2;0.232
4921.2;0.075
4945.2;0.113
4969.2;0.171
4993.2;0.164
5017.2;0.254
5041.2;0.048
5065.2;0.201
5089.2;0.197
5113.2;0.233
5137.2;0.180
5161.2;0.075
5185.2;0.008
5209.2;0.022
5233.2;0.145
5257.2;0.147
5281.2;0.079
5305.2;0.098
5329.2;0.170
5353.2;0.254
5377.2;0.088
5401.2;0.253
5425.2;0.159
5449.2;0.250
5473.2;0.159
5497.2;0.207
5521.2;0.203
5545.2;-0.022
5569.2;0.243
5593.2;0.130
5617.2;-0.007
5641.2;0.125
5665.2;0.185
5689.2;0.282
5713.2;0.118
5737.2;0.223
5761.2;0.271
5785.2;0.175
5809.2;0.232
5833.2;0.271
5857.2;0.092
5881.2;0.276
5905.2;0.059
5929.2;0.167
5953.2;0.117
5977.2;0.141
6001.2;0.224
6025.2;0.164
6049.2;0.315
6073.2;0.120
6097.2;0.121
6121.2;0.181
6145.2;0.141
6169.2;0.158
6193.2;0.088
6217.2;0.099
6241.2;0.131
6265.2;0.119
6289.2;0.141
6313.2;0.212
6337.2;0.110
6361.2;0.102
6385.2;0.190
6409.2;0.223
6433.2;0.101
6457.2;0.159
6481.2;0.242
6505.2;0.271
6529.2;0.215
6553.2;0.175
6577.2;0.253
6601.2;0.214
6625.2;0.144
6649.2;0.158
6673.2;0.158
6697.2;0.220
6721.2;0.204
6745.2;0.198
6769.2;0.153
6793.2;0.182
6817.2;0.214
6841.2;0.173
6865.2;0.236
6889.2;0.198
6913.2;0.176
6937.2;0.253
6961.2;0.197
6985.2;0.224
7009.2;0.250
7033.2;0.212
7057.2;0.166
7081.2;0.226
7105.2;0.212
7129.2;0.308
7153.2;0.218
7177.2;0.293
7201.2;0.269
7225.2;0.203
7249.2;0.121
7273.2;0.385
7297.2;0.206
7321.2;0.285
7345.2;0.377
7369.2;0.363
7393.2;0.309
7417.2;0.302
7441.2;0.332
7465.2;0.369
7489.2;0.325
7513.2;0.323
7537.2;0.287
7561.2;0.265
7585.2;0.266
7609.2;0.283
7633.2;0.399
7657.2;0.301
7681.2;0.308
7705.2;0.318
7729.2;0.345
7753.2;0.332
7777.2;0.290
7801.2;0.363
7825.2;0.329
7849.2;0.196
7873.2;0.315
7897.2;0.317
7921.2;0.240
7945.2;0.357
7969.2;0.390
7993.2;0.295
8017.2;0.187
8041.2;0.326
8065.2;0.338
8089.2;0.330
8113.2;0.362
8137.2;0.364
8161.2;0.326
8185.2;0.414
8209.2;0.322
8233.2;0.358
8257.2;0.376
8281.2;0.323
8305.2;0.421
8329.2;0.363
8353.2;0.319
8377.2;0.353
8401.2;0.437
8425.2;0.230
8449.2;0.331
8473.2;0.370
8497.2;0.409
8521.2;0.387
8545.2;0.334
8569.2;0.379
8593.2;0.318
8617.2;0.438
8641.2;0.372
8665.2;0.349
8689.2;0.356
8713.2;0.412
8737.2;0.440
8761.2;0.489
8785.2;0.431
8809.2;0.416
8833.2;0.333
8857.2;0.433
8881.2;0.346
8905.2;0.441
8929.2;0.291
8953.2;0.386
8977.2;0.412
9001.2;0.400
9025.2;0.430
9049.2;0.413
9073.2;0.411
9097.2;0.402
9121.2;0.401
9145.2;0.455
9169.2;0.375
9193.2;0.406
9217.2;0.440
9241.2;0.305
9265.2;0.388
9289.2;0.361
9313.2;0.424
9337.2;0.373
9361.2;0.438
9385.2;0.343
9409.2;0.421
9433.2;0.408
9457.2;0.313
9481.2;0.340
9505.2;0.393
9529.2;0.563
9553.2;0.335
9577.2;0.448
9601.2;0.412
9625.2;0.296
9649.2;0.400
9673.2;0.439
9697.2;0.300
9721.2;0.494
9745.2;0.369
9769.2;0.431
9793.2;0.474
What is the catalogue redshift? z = 0.84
